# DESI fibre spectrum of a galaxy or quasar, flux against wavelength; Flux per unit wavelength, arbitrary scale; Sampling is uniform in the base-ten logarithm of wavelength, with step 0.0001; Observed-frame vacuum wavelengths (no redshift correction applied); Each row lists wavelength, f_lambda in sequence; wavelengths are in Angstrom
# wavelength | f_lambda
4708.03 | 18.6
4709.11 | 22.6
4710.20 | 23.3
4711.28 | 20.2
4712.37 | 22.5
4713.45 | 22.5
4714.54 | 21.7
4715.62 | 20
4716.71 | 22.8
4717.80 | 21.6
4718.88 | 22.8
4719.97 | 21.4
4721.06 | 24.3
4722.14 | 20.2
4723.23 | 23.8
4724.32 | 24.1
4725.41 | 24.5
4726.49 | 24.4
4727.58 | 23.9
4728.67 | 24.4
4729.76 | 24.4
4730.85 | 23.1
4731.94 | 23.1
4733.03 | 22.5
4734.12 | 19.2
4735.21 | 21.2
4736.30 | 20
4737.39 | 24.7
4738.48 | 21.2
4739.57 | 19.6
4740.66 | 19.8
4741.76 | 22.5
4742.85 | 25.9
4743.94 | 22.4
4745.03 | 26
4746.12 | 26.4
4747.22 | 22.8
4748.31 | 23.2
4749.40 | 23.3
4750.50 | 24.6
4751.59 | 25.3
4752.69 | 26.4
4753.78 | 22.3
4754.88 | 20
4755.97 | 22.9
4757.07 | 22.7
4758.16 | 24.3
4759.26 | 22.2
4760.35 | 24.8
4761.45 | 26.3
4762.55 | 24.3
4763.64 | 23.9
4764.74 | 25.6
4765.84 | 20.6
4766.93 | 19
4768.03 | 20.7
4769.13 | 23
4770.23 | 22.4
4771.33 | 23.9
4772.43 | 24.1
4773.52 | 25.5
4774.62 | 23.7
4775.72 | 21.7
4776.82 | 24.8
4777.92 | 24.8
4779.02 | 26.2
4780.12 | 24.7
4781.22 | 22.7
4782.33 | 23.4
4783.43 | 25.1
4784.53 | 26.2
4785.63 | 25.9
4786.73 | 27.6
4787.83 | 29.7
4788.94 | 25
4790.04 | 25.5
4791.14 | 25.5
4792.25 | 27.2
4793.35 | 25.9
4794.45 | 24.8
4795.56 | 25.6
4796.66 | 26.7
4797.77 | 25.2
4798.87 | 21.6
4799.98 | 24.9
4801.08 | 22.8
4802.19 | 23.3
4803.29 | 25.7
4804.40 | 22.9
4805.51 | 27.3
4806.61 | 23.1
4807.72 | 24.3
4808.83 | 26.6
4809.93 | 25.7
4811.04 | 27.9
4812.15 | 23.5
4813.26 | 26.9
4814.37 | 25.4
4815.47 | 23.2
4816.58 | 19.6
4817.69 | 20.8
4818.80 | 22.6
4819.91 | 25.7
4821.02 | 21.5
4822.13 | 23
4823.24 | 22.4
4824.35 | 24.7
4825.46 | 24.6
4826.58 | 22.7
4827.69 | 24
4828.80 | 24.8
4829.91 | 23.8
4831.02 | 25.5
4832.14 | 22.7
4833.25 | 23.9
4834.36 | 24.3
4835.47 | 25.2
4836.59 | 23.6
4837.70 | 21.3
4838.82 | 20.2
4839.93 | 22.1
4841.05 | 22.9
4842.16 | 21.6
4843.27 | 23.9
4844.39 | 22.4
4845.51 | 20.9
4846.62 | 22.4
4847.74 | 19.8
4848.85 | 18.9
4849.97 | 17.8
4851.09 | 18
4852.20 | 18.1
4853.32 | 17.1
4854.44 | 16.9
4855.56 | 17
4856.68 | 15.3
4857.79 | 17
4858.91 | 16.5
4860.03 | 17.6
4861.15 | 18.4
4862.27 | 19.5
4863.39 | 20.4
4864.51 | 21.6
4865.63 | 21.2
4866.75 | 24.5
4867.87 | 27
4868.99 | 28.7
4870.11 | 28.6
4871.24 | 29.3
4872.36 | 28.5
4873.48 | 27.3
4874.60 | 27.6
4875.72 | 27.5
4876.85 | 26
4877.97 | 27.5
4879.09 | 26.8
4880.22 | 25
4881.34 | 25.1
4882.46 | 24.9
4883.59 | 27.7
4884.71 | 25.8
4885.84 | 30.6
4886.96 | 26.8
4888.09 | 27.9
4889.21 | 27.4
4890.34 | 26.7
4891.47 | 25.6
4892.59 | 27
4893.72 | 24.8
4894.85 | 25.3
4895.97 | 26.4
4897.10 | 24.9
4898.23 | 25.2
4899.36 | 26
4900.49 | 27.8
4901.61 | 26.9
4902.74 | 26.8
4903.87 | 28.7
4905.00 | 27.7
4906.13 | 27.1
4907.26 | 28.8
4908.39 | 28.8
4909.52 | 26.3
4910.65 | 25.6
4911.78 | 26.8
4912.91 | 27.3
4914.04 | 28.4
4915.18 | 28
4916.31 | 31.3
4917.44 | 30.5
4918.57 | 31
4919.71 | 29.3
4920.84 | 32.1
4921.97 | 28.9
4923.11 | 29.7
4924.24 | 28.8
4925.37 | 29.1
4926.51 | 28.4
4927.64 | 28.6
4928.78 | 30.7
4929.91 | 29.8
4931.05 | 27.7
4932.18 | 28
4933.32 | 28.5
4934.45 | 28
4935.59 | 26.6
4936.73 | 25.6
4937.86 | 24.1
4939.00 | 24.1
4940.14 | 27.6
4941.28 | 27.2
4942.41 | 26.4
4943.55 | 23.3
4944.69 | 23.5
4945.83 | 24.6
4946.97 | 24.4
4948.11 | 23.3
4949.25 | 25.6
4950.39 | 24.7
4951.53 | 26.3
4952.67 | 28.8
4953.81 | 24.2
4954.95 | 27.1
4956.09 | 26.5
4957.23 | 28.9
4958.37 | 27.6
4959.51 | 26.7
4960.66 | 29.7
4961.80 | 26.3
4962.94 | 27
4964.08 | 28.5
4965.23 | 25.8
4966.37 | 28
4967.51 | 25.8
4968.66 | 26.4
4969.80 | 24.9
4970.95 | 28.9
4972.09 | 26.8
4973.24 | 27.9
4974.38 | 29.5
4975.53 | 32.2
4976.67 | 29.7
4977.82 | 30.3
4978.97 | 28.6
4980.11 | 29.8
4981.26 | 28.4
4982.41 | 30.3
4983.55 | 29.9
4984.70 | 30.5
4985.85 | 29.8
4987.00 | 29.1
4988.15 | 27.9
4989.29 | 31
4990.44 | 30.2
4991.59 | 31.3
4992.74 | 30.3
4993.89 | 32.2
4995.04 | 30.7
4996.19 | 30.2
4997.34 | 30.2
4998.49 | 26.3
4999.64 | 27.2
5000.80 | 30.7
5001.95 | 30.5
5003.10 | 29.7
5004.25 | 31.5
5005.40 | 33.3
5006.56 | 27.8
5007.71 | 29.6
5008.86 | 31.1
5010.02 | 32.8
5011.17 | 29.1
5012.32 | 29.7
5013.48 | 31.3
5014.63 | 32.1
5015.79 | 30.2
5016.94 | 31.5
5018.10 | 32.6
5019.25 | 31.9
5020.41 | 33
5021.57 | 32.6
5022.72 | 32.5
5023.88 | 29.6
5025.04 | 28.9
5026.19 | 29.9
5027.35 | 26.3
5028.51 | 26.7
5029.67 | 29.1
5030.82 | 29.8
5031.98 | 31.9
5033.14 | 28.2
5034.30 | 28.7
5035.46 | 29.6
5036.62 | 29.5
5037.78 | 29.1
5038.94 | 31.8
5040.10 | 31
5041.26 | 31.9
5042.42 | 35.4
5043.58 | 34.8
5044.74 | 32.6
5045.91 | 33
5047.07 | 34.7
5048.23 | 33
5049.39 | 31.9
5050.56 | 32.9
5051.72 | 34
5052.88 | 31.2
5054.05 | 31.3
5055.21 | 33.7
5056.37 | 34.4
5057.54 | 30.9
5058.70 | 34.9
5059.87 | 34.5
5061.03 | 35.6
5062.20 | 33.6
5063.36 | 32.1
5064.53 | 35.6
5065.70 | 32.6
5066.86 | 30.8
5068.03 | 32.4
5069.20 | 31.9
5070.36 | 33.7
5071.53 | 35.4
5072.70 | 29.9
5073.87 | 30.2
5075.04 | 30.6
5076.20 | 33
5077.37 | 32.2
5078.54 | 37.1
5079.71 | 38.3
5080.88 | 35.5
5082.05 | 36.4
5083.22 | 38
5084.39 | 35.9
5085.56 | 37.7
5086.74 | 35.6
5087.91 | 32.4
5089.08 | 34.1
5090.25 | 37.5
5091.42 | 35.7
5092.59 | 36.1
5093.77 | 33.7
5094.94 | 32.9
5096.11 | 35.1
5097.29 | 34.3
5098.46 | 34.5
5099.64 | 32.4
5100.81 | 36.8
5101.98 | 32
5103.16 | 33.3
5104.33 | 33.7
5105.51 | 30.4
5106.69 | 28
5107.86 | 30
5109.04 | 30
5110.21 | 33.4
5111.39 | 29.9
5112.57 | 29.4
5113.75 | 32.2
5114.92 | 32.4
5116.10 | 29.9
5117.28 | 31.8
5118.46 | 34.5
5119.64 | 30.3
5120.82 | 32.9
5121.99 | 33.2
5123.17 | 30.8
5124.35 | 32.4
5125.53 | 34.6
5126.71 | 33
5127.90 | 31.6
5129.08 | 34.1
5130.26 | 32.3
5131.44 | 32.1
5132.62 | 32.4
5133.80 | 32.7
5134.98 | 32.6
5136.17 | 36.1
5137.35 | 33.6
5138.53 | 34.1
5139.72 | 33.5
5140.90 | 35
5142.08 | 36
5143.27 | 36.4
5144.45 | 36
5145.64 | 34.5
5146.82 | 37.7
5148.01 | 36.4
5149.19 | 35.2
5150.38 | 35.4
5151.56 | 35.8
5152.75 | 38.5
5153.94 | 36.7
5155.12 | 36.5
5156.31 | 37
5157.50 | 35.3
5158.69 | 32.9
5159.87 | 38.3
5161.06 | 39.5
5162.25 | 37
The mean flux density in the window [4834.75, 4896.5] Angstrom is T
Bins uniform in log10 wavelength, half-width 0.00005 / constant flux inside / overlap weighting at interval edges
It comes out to 23.4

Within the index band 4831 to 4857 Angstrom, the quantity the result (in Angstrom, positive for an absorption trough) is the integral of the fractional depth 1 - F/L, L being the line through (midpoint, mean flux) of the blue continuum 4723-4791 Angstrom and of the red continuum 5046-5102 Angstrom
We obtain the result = 5.5 Angstrom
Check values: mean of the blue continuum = 23.7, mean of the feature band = 20.9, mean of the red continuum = 34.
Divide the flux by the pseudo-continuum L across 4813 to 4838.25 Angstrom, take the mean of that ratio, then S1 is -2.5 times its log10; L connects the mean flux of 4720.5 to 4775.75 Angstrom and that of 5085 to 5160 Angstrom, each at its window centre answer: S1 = 0.08 mag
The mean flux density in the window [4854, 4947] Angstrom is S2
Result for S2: 26.1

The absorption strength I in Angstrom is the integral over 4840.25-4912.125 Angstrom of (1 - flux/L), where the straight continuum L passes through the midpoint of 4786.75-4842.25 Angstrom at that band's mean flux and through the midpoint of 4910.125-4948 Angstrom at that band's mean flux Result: 5.3 Angstrom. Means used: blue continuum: 24.2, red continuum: 27.6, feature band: 24.2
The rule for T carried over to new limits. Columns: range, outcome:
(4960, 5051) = 30.1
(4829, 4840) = 23.4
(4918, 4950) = 27.3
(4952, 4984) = 28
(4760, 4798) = 24.6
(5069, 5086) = 34.4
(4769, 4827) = 24.5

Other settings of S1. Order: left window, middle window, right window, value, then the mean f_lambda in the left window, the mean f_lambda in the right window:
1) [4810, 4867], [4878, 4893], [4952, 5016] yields -0.11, 21.7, 29.1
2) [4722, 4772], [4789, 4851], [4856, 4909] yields 0.03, 23.1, 25.4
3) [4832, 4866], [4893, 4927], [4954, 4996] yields -0.15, 20.2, 28.7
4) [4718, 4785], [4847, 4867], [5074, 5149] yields 0.38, 23.3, 33.7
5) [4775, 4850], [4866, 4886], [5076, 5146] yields -0.04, 24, 33.6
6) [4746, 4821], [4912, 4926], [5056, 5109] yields -0.03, 24.3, 33.8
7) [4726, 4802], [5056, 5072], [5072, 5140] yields -0.04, 23.9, 33.3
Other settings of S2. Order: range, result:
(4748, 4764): 23.8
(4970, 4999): 29.6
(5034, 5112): 33.2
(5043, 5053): 33.2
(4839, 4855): 20.2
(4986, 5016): 30.2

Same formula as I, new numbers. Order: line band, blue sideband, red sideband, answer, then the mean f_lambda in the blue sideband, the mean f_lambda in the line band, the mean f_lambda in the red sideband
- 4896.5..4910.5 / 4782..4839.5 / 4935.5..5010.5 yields -0.3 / 24.4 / 27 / 28.1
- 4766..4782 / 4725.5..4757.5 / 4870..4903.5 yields 0.4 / 23.1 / 23.3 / 26.8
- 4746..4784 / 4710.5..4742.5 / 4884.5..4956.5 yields -0.5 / 22.3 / 23.6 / 27.2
